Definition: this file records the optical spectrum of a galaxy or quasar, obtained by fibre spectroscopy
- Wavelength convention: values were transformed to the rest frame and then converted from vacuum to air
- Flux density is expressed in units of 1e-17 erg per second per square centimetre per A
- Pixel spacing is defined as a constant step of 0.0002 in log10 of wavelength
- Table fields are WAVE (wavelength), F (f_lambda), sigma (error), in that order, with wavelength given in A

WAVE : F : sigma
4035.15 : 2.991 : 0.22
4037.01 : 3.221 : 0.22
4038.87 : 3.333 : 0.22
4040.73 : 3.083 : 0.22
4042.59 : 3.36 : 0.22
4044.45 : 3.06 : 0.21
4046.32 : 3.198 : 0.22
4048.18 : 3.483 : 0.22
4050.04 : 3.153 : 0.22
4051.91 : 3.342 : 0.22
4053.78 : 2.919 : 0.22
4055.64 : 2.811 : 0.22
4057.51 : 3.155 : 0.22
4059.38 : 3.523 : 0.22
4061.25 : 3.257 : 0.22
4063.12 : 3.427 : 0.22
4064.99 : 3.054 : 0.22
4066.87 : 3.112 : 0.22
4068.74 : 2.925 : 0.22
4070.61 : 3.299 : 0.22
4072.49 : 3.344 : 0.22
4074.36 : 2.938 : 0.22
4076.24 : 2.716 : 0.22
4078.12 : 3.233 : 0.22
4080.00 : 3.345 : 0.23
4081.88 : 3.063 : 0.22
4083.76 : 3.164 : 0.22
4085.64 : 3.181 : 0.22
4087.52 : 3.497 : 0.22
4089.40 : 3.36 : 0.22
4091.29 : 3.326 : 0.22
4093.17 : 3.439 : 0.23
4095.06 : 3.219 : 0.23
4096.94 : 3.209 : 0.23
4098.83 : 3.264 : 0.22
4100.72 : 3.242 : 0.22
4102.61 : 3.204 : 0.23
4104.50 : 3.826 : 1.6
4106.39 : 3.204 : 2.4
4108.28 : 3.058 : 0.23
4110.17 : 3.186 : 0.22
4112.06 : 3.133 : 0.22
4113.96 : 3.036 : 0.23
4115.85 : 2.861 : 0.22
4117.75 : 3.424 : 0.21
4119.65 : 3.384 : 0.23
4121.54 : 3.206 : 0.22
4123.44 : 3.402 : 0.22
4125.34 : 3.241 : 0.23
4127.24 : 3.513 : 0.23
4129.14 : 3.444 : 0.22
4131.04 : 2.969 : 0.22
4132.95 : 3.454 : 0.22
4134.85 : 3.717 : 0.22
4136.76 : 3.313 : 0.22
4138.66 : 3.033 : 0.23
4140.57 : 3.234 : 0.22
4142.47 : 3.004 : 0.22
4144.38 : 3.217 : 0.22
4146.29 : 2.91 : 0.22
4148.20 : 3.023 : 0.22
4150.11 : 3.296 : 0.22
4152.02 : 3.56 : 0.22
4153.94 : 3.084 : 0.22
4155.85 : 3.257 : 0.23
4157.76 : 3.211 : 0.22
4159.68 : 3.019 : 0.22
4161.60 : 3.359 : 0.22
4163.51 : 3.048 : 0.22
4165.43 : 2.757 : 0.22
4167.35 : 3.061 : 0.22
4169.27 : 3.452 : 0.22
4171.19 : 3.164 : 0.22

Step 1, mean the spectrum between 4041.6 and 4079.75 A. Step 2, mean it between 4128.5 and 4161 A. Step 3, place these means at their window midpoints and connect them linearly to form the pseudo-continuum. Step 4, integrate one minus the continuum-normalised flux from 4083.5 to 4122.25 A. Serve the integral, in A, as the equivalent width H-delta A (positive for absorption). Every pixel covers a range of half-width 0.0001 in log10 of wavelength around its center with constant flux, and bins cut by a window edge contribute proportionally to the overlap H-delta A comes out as -0.8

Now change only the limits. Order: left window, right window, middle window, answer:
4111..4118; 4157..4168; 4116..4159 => -2.53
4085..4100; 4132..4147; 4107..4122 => 0.54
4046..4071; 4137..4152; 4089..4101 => -0.47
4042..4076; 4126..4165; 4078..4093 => -0.43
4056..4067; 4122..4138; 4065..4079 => 0.78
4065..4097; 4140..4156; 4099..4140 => -1.25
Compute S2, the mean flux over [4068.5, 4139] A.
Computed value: 3.25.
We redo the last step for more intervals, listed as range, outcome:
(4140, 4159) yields 3.18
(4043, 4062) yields 3.19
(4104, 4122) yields 3.22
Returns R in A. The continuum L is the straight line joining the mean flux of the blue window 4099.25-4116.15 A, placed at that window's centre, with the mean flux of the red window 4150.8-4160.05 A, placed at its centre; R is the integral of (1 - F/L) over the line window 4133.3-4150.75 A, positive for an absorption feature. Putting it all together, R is 0.2 A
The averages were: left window 3.21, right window 3.24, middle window 3.2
